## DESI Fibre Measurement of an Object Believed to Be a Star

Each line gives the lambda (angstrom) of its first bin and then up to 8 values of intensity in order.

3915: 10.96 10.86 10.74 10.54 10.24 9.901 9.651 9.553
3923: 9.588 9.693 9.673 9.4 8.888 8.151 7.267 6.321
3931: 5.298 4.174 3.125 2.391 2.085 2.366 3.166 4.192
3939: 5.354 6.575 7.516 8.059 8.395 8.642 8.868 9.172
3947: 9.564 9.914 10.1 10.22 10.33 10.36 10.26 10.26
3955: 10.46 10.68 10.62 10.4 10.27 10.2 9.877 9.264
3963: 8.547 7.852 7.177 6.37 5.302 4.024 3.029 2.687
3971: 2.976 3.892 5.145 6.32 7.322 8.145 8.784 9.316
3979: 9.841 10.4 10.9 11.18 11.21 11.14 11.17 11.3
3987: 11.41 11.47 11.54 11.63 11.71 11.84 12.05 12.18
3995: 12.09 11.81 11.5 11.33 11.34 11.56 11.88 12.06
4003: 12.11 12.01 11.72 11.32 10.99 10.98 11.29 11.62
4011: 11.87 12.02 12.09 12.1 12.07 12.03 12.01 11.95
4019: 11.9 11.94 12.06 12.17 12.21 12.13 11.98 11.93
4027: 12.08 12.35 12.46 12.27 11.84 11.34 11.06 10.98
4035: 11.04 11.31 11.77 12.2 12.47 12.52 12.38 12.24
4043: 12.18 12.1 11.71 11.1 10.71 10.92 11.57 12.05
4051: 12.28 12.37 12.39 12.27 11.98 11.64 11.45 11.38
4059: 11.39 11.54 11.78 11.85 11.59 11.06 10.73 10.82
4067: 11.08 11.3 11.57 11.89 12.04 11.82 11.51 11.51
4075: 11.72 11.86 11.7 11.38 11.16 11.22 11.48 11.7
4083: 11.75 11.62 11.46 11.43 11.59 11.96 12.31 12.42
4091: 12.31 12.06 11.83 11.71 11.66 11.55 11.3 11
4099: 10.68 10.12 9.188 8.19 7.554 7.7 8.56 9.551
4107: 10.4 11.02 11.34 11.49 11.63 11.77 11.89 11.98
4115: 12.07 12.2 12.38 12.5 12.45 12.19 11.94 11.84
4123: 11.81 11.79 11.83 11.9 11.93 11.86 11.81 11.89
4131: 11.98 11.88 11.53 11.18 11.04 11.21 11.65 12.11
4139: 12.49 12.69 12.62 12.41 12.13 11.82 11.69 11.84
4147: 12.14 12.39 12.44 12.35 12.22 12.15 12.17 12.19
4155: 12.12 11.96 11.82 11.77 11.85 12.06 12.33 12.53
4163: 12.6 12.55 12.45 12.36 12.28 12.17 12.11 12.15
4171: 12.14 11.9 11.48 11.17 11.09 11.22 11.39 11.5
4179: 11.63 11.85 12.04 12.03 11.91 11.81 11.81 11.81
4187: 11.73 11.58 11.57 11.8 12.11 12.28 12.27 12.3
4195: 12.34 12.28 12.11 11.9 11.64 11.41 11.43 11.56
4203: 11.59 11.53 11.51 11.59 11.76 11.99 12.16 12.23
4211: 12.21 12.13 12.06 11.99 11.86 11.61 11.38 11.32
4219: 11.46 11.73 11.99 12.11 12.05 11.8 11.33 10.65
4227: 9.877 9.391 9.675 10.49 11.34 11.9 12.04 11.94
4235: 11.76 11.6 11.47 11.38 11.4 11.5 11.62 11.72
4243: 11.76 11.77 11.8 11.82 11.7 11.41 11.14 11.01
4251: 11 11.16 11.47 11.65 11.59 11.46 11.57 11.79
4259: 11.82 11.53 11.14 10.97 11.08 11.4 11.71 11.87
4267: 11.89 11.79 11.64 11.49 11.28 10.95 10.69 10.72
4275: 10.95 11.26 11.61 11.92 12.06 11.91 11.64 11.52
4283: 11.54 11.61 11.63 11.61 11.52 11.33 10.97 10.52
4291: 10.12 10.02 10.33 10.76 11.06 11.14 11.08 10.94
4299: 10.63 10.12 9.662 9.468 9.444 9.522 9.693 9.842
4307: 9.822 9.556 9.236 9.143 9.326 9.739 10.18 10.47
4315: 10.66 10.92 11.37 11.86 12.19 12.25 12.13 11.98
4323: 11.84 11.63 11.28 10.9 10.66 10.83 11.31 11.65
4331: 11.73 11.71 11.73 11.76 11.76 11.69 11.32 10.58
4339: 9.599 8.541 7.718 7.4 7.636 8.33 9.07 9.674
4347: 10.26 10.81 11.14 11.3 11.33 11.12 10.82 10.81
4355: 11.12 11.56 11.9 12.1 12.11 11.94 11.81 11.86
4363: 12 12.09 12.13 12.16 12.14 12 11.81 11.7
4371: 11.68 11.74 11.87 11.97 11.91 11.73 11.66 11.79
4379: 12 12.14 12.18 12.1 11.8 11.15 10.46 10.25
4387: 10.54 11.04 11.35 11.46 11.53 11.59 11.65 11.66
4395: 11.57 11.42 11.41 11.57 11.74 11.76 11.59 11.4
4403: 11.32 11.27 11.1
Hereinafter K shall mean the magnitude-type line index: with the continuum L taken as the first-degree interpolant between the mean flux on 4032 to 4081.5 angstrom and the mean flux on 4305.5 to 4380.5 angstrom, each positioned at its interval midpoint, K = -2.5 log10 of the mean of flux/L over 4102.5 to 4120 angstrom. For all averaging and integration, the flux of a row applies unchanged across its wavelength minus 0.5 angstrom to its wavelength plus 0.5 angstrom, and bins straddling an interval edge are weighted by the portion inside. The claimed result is 0.049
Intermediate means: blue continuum 11.6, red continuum 11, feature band 11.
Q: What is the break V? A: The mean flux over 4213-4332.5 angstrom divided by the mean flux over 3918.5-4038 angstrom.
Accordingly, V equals 1.16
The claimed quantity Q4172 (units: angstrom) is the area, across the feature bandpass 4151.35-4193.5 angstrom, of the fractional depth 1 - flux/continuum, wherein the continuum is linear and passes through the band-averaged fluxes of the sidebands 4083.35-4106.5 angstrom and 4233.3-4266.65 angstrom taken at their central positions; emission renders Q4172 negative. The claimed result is -3.0 angstrom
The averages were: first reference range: 10.8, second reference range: 11.5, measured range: 11.9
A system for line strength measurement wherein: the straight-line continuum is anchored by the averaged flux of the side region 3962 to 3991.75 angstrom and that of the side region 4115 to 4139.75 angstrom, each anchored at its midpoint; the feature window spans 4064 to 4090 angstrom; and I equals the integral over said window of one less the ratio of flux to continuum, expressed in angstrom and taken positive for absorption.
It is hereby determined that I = -2.0 angstrom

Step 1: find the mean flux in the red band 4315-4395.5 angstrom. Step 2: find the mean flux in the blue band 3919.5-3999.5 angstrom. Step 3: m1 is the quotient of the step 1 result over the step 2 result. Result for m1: 1.31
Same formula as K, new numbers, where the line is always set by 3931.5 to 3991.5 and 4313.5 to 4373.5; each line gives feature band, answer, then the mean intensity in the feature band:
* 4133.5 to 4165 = -0.25 mag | 12.1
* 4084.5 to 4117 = -0.19 mag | 11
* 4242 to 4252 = -0.11 mag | 11.5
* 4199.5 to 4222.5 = -0.17 mag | 11.8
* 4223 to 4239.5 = -0.09 mag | 11.2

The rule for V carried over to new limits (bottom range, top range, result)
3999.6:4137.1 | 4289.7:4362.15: 0.92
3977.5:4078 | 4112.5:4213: 1.03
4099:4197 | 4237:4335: 0.95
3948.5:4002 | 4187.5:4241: 1.22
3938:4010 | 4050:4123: 1.20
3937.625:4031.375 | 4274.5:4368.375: 1.08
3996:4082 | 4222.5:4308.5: 0.95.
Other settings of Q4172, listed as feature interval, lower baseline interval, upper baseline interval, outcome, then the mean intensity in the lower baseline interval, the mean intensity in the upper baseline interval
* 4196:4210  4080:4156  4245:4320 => -0.6 angstrom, 11.6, 11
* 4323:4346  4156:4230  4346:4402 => 2.3 angstrom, 11.8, 11.6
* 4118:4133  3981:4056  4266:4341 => -0.6 angstrom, 11.8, 10.9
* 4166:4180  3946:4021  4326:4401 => -1.4 angstrom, 10.1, 11.2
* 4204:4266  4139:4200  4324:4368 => 0.6 angstrom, 12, 10.9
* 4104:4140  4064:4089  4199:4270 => -0.2 angstrom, 11.5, 11.5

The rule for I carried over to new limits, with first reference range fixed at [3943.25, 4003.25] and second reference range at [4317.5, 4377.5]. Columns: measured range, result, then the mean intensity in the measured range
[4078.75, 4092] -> -2.3 angstrom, 11.7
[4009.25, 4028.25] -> -4.4 angstrom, 12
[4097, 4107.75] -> 0.7 angstrom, 9.43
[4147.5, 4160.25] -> -2.2 angstrom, 12.1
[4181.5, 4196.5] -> -2.1 angstrom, 12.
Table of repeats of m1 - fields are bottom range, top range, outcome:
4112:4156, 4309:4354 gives 0.89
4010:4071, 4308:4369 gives 0.93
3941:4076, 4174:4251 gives 1.09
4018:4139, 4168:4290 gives 1.00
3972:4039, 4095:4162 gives 1.03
